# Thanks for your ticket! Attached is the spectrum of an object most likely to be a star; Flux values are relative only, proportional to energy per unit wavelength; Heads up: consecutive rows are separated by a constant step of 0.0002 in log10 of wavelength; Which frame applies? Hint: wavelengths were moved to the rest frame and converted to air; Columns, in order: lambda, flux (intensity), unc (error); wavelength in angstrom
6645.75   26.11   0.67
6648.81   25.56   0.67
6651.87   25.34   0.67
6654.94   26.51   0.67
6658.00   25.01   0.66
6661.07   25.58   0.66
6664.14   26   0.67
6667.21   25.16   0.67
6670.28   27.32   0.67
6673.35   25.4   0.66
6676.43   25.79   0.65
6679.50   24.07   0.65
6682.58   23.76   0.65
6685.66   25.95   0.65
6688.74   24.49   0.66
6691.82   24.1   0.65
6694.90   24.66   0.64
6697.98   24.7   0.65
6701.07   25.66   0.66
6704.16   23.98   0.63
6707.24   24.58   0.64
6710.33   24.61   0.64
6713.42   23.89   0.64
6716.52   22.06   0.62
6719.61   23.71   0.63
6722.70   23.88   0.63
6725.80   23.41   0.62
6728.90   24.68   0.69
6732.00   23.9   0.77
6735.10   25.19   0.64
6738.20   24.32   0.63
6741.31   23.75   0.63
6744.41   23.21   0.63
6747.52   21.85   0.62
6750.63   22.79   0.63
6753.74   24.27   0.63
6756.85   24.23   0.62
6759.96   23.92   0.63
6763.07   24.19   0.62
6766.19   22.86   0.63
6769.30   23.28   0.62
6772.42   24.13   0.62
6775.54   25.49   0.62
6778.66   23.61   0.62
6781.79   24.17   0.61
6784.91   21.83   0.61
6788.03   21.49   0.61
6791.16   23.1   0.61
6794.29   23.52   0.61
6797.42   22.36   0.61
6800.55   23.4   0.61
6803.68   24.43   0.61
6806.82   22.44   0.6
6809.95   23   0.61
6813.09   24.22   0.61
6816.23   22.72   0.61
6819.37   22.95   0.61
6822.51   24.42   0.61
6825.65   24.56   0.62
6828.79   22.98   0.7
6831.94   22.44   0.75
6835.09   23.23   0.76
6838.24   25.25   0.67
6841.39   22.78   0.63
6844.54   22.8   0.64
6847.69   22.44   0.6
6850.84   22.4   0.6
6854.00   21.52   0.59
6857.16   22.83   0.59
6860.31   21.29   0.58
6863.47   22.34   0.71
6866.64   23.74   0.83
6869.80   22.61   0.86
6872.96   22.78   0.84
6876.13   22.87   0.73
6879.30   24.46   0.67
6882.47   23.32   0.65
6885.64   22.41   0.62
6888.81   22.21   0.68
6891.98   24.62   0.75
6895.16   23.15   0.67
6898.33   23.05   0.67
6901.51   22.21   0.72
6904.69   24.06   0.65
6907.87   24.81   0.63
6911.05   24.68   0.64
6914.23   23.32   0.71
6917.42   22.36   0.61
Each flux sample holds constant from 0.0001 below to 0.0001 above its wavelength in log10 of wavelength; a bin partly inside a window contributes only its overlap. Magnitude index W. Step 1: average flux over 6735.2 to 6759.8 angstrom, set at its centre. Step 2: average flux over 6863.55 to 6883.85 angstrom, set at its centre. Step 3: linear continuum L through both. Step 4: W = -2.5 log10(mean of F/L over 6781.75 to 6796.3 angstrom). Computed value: 0.038 mag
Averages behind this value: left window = 23.6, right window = 23.2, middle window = 22.7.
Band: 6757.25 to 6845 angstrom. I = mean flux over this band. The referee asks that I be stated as 23.4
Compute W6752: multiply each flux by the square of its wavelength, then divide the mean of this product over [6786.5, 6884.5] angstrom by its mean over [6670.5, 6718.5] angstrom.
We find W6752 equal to 0.98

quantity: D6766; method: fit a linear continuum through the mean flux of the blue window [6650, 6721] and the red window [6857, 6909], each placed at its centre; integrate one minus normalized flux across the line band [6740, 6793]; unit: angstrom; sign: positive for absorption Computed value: 1.6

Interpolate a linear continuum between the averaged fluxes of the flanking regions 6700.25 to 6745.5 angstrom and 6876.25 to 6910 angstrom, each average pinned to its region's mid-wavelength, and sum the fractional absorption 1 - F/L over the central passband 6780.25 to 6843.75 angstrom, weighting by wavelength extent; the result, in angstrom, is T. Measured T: 1.2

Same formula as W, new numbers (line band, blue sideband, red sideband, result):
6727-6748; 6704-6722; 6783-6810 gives -0.018 mag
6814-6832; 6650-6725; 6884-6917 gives 0.022 mag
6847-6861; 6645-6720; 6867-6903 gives 0.059 mag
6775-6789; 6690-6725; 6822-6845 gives 0.026 mag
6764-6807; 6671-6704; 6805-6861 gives 0.015 mag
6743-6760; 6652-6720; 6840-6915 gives 0.042 mag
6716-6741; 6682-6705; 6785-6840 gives 0.015 mag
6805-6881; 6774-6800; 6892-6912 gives 0.019 mag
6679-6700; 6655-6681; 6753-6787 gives 0.028 mag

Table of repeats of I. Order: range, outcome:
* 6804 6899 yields 23.1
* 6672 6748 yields 24.3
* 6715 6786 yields 23.7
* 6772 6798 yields 23.3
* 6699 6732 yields 24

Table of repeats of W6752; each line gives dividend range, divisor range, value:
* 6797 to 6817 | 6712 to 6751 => 1.01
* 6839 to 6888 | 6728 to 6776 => 0.99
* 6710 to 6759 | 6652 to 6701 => 0.96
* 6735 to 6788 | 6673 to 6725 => 0.99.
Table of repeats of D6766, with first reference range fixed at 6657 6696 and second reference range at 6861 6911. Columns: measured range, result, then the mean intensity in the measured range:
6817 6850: 0.5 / 23.4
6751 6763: 0.2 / 24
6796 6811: 0.5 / 23.1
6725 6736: 0.2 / 24.3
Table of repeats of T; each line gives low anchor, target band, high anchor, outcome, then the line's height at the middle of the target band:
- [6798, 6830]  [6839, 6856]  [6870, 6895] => 0.59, 23.3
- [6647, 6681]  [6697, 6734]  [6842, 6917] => 1.35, 25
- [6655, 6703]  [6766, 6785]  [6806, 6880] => 0.09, 23.9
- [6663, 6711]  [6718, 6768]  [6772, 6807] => 0.71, 24.1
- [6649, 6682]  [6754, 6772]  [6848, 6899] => 0.39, 24.3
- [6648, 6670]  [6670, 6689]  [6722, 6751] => 0.00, 25.2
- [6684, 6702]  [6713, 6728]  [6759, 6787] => 0.65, 24.5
